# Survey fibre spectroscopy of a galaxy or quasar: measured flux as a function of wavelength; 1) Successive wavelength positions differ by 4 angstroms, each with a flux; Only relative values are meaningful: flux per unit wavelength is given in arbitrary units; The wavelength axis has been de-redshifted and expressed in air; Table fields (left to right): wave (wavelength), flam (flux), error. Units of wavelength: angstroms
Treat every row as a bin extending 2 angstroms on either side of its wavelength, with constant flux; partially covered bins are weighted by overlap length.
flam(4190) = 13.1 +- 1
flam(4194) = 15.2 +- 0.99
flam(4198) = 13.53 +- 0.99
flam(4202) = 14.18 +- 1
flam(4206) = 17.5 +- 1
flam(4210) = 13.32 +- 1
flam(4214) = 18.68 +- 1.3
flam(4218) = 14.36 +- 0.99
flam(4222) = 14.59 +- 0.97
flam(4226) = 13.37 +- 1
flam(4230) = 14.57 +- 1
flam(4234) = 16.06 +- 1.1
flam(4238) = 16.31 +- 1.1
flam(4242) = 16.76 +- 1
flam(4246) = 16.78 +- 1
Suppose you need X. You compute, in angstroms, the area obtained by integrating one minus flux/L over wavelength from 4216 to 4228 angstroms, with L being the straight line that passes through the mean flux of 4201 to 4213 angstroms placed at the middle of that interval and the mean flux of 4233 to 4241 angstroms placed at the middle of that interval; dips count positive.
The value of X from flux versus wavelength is 1.3 angstroms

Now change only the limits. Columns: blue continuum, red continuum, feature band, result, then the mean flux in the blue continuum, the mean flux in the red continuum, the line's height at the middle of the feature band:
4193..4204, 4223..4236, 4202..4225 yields -1.6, 14.2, 14.7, 14.4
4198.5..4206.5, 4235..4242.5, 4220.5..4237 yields 1.4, 15.1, 16.4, 16.1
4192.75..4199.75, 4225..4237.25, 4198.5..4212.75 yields -0.6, 14.3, 14.9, 14.5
